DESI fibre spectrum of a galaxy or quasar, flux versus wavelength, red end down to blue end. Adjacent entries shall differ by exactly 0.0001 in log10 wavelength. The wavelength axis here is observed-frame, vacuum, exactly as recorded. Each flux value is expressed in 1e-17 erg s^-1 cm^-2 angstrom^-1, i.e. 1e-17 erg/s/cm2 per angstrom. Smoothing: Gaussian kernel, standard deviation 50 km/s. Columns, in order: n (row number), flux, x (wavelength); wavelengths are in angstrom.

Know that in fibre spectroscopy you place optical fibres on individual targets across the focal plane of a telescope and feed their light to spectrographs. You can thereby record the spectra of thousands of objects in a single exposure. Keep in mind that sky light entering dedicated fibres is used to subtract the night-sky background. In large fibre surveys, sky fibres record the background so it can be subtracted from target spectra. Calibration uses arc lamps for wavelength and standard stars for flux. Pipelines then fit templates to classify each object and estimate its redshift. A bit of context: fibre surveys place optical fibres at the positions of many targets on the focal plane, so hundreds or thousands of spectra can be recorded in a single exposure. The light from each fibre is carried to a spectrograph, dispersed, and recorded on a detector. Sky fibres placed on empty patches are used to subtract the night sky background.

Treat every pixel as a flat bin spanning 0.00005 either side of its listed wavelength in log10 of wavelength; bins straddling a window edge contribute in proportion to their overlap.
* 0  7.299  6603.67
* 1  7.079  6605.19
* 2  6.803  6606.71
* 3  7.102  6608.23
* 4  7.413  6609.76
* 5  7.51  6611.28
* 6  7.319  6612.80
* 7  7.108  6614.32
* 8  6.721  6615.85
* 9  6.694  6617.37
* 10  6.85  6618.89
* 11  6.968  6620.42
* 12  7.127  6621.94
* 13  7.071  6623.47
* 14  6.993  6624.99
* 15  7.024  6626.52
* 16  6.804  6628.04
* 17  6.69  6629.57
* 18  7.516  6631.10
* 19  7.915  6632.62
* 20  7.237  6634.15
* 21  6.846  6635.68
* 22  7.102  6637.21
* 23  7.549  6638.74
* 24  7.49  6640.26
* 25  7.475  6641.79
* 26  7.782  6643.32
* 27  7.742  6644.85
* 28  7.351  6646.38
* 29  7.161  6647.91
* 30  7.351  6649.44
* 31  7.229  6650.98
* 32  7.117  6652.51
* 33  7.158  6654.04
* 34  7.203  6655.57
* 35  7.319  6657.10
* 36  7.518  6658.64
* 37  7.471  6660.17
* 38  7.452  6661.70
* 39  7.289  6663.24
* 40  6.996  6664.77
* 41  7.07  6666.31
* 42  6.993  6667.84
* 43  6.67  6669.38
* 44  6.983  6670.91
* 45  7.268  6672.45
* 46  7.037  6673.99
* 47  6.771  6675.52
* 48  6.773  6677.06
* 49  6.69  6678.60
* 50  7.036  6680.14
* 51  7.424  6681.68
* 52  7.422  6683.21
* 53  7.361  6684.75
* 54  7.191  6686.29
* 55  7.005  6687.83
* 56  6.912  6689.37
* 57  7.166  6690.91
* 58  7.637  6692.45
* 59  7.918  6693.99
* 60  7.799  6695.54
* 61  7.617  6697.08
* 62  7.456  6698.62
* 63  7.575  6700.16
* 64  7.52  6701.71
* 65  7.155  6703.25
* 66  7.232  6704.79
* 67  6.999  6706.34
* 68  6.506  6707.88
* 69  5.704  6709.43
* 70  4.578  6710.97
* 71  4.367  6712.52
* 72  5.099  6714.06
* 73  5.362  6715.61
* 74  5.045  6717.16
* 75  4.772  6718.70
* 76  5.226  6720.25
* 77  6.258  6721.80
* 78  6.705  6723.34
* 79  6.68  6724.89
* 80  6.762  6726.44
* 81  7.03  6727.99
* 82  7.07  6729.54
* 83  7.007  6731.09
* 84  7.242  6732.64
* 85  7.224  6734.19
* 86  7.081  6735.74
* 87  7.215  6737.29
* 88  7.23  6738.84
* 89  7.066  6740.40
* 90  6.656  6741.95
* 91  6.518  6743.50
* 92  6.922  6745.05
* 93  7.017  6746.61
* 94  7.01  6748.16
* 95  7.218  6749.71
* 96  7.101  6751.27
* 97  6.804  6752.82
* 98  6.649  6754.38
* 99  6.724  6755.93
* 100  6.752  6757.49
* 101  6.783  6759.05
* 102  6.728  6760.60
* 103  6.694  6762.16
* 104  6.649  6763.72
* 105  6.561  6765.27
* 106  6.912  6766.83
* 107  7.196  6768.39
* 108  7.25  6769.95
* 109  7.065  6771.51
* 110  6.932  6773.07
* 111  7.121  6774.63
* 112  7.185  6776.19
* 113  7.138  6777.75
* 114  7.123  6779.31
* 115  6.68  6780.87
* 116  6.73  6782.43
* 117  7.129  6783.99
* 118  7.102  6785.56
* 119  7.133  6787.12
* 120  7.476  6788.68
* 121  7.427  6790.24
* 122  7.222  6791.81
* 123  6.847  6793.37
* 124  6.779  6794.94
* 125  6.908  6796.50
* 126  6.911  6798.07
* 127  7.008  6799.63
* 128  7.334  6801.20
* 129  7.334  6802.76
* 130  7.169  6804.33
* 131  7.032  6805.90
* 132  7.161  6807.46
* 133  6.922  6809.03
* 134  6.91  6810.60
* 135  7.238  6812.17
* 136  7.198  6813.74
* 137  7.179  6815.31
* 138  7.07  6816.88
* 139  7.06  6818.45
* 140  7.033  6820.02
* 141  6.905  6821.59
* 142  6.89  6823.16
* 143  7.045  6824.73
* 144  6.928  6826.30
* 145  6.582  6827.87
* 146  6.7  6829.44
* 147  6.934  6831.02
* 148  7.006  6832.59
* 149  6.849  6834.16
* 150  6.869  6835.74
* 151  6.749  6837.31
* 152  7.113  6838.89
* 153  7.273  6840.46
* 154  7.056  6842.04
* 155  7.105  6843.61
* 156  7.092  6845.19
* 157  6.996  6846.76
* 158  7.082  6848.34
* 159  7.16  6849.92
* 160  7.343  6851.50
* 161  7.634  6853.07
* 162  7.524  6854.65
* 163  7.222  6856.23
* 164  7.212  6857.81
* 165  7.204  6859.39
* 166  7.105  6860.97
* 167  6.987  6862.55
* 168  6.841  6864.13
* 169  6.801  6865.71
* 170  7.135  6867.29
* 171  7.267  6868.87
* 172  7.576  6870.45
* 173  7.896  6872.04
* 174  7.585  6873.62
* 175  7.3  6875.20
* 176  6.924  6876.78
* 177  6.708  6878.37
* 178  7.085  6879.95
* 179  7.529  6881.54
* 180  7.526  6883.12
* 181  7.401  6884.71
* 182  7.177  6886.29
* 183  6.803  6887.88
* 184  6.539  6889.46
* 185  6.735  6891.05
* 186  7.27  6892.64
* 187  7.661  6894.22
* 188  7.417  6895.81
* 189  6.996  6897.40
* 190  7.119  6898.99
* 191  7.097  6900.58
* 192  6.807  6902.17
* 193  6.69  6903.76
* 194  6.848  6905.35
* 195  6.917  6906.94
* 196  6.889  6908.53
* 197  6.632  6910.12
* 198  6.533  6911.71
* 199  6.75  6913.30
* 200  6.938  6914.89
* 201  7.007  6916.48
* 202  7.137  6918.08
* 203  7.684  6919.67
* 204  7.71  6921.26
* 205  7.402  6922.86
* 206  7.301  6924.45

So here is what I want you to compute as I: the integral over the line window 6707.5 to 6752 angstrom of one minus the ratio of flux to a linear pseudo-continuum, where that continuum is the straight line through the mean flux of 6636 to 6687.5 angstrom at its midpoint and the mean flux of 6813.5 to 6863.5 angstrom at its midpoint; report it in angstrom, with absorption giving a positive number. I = 4.7 angstrom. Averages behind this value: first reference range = 7.22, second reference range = 7.06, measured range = 6.4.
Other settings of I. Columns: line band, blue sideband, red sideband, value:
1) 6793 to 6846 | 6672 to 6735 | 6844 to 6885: 0.6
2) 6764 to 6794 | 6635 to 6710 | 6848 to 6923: 0.5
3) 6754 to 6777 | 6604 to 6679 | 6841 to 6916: 0.8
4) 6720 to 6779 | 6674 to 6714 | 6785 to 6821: 1.0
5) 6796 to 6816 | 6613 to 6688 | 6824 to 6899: 0.1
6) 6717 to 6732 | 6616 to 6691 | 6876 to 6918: 1.7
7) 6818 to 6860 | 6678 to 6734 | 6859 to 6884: 0.3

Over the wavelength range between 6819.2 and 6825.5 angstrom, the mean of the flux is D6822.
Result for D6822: 6.97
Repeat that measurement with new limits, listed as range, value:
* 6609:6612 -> 7.47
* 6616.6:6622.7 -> 6.92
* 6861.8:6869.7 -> 7.01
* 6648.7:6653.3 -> 7.22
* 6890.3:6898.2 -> 7.22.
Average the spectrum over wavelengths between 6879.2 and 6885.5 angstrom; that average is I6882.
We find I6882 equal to 7.38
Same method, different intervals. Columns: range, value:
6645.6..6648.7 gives 7.26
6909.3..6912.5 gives 6.59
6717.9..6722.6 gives 5.44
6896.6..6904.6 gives 6.94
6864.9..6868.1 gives 6.98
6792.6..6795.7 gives 6.8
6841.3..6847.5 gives 7.07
